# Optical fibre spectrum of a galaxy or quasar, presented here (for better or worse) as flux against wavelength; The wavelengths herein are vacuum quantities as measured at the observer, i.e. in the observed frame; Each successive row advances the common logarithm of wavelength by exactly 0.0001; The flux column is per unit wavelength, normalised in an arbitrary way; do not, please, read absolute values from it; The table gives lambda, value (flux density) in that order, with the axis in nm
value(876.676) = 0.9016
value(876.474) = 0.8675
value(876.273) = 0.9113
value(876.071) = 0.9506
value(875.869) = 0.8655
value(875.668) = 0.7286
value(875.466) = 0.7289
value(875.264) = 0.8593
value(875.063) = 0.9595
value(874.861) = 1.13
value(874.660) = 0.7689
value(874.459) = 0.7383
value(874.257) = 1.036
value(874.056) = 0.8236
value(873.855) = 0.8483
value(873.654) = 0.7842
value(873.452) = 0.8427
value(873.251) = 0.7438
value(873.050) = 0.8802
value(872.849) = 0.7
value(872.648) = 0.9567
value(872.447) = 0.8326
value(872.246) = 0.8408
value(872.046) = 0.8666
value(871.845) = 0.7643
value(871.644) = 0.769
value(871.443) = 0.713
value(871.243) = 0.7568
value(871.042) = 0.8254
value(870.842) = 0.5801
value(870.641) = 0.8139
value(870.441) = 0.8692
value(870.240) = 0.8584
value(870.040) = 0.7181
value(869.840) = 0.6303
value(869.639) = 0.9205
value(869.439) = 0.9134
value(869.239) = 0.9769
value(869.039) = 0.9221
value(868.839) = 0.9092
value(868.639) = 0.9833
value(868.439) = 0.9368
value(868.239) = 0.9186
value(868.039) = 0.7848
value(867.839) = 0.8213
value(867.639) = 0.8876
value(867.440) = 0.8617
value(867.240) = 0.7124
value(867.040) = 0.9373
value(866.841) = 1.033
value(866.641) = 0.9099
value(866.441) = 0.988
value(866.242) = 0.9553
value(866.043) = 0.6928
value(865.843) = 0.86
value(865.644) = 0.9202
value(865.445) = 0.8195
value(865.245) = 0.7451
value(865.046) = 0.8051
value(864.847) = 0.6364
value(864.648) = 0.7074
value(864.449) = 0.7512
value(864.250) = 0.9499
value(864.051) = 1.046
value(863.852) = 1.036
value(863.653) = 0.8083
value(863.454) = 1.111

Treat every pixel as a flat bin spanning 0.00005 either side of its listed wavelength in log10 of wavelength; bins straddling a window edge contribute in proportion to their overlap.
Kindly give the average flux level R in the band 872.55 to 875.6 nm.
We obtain 0.852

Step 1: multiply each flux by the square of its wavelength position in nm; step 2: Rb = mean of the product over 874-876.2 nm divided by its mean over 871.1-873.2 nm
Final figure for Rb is 1.1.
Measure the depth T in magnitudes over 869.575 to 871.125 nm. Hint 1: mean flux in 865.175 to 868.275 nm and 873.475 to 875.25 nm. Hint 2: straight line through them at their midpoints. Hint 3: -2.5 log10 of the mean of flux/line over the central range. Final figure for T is 0.13 mag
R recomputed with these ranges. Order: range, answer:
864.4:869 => 0.853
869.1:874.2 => 0.812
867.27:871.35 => 0.842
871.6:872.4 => 0.815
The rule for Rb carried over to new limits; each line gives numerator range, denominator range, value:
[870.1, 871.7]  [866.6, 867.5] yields 0.87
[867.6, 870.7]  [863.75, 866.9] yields 1.01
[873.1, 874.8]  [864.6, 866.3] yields 1.07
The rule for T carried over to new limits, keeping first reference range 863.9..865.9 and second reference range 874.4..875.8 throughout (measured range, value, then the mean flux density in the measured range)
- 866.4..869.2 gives -0.08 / 0.9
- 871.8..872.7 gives -0.01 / 0.852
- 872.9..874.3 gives 0.01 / 0.838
